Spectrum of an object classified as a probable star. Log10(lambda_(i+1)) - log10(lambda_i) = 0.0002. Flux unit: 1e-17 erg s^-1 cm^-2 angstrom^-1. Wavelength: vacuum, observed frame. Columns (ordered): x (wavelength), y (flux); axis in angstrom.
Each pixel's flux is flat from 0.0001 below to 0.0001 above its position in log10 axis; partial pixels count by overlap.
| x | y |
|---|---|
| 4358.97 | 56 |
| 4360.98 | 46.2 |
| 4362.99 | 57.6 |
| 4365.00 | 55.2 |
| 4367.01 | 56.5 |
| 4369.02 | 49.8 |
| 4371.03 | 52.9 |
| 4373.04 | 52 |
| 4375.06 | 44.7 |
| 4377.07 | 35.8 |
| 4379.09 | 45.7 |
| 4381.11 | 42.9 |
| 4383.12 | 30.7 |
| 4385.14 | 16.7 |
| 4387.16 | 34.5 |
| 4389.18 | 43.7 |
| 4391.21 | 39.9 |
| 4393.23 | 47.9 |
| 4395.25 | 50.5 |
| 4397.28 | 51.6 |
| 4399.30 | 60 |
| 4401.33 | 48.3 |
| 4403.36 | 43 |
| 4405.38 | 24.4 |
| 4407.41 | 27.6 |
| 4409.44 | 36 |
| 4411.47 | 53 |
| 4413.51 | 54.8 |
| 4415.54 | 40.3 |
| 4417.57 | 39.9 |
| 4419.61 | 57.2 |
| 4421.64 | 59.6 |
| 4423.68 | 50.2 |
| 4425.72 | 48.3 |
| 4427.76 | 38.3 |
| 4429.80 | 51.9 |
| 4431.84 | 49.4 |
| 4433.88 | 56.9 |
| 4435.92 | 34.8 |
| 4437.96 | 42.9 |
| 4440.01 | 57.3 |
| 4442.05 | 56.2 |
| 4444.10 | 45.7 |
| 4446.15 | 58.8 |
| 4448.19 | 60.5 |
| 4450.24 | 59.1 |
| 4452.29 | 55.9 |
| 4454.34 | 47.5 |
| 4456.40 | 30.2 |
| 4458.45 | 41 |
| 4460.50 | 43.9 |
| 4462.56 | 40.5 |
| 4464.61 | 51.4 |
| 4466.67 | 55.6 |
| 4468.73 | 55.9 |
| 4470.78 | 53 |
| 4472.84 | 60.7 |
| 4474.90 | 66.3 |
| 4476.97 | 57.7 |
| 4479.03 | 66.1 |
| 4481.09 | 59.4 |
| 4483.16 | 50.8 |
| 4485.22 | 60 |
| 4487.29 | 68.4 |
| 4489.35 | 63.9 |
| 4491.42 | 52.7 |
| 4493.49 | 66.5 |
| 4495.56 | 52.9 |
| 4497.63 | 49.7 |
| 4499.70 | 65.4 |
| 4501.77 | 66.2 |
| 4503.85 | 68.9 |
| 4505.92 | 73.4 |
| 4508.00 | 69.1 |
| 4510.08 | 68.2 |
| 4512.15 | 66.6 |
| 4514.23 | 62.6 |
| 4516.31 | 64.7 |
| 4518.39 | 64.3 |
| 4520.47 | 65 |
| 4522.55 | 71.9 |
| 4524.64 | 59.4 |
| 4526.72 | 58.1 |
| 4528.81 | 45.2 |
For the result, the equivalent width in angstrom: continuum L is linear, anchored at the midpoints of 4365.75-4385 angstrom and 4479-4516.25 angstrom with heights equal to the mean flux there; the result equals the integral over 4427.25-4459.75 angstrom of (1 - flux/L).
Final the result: 3.2 angstrom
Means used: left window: 44.5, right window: 62.8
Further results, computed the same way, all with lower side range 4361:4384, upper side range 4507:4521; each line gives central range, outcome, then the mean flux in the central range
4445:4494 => 4.1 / 55.1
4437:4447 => 0.8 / 52.1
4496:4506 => 0.2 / 63.2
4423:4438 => 2.3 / 46.8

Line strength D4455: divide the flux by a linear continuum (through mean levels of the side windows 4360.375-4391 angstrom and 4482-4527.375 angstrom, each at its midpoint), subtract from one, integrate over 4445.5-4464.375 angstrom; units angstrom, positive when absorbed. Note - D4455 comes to 2.44 angstrom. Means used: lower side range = 44.2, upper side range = 63.2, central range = 48.5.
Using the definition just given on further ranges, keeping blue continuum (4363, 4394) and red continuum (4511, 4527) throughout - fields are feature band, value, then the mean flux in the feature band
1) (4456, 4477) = 2.20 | 50.8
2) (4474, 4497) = -0.30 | 60.2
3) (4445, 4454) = -0.57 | 57.6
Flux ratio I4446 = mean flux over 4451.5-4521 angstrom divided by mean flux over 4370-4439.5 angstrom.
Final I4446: 1.31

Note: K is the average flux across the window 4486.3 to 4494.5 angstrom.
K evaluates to 62.9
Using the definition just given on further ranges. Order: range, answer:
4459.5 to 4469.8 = 49.5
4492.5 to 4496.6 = 59.6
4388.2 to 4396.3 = 45.5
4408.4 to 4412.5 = 44.3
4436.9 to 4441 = 49.9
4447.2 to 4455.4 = 55.6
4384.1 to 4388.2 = 25.8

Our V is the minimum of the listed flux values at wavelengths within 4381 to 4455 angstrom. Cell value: 16.7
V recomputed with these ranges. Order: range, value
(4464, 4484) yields 50.8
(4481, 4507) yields 49.7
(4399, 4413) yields 24.4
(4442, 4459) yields 30.2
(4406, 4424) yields 27.6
